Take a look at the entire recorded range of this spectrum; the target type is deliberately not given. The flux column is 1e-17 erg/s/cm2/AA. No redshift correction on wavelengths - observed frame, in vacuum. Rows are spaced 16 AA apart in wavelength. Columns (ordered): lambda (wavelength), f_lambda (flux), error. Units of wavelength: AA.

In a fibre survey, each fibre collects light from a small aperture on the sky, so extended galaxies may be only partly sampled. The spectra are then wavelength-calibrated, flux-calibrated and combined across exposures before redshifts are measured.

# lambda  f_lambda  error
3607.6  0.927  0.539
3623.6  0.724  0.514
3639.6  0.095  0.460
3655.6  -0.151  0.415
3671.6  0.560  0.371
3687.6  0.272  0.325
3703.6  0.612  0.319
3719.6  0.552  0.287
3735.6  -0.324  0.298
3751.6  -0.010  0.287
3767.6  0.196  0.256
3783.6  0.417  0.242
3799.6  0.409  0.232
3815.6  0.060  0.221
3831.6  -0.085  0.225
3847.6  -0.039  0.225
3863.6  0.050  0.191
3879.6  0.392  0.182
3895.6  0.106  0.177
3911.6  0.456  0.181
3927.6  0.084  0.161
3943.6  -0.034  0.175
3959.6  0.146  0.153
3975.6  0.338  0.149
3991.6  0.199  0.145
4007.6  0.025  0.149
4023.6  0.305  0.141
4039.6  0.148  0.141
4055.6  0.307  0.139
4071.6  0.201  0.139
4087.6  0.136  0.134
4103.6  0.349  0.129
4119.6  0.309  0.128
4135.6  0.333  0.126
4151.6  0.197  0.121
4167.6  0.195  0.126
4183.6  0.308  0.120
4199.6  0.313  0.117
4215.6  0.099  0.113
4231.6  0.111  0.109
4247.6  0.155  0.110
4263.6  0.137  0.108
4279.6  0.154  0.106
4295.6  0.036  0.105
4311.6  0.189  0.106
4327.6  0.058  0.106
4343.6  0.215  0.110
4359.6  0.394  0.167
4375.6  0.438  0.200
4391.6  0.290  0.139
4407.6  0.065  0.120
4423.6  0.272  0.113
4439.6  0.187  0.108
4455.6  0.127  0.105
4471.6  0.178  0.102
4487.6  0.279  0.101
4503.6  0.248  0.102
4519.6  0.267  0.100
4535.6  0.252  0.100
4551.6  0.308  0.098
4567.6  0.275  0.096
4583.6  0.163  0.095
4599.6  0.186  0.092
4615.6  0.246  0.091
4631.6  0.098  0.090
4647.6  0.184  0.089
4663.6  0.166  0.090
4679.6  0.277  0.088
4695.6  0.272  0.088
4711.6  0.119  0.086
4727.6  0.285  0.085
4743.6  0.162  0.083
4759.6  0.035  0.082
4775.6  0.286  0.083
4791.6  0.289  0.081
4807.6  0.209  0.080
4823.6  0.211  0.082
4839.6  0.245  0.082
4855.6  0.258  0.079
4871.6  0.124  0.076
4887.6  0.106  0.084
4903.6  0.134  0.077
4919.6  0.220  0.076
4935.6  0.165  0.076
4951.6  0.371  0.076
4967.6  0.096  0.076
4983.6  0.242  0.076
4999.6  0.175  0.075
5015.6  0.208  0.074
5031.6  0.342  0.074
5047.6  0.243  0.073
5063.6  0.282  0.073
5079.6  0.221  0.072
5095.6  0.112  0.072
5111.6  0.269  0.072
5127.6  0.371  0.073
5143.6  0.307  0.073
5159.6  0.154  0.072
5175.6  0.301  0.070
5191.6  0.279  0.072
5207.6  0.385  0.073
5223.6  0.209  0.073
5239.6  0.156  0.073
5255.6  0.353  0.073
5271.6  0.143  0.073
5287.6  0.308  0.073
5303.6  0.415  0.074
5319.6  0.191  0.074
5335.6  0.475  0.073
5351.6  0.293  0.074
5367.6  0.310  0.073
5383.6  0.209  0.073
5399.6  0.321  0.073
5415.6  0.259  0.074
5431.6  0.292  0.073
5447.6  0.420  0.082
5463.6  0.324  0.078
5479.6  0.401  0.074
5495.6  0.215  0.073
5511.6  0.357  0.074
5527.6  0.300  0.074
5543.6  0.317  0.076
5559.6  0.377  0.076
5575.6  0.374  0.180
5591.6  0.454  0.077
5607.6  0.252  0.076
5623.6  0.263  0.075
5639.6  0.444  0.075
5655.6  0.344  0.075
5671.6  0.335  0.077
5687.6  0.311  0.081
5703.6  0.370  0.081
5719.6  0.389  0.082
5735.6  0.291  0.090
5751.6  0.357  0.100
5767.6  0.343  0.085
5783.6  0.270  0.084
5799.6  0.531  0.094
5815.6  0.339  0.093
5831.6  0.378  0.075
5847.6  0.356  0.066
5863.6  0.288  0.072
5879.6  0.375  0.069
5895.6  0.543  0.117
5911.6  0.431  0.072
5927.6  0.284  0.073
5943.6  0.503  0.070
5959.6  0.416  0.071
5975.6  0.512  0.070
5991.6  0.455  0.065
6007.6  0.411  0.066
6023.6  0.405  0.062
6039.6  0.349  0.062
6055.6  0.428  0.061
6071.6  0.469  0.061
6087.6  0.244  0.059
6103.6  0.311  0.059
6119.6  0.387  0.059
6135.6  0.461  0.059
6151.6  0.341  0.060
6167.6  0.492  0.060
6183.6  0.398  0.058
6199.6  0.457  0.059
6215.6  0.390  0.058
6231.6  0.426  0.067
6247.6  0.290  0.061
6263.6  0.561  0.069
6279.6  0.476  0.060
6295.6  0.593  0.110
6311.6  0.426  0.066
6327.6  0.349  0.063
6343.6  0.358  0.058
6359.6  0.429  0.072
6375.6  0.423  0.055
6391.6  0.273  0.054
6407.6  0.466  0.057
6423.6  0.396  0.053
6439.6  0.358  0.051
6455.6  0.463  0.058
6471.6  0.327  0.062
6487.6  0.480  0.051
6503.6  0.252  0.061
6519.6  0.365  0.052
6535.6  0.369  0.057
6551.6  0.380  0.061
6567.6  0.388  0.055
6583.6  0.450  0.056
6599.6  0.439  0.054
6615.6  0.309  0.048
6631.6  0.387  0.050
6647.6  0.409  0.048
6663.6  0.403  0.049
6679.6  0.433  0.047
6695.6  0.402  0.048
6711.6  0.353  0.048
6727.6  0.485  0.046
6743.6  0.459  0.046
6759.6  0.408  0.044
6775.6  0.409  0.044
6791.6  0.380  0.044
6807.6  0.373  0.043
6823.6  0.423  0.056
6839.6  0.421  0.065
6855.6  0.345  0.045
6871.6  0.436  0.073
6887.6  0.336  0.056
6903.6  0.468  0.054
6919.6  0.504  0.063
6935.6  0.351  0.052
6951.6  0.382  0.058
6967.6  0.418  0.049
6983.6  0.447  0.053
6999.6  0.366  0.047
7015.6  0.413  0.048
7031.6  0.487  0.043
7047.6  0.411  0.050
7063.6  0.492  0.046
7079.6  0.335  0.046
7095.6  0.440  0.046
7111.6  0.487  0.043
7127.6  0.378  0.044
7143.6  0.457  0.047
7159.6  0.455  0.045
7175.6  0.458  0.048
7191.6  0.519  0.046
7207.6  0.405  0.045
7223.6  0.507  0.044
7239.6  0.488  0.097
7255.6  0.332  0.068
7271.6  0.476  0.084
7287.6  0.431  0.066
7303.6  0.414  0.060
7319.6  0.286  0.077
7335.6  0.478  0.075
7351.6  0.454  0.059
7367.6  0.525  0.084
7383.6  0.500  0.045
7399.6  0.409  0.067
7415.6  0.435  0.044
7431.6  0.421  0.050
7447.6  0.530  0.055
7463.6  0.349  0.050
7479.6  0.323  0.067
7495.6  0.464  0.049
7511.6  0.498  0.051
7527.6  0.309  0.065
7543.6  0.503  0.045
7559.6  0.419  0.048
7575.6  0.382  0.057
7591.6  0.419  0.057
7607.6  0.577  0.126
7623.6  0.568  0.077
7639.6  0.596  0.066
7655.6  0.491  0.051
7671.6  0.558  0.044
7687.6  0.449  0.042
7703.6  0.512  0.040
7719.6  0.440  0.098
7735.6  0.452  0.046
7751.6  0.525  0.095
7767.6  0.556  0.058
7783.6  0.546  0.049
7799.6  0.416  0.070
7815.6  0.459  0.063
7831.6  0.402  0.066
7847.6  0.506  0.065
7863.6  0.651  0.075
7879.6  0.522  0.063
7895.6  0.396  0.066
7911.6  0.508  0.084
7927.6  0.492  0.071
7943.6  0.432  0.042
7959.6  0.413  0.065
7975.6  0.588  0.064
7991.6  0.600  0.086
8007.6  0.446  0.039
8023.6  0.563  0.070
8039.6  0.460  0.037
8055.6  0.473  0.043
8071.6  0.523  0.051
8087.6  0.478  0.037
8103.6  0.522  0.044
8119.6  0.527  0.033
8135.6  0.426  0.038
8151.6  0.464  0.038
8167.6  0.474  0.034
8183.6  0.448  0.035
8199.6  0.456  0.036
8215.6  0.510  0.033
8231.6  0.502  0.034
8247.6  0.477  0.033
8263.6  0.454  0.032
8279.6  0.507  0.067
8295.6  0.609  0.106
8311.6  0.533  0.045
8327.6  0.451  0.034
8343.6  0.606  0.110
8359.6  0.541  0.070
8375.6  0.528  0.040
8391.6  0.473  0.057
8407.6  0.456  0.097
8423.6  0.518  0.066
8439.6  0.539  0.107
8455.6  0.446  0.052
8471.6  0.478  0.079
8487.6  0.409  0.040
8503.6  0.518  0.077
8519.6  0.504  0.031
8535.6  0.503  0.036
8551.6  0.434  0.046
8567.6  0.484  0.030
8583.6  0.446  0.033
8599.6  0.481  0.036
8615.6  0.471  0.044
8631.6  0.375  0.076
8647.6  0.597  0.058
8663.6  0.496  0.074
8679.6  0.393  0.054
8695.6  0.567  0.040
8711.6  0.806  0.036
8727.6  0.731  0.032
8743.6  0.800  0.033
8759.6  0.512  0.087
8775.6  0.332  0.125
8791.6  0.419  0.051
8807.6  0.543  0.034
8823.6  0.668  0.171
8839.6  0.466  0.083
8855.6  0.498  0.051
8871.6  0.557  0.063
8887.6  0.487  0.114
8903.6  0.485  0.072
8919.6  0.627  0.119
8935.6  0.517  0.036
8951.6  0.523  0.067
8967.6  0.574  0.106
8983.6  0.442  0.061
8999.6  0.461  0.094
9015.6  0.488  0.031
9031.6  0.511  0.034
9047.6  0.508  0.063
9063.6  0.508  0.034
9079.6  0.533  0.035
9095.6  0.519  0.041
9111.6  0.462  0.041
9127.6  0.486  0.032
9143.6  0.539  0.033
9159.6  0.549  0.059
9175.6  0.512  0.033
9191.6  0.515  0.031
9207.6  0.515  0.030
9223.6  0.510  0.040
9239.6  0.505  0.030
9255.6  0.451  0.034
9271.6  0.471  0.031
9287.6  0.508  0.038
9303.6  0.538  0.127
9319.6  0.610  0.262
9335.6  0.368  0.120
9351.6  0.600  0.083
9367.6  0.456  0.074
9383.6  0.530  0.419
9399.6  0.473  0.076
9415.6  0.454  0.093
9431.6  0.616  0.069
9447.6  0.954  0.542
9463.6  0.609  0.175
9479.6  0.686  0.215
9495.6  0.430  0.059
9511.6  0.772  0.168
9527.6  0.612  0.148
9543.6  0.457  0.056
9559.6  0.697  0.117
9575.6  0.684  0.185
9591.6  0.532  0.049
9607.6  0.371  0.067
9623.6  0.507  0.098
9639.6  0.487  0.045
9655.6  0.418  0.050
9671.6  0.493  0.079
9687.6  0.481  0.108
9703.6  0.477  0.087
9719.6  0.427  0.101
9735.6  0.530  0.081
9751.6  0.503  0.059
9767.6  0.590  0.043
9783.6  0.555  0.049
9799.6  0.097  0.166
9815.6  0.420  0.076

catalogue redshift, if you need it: 0.328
